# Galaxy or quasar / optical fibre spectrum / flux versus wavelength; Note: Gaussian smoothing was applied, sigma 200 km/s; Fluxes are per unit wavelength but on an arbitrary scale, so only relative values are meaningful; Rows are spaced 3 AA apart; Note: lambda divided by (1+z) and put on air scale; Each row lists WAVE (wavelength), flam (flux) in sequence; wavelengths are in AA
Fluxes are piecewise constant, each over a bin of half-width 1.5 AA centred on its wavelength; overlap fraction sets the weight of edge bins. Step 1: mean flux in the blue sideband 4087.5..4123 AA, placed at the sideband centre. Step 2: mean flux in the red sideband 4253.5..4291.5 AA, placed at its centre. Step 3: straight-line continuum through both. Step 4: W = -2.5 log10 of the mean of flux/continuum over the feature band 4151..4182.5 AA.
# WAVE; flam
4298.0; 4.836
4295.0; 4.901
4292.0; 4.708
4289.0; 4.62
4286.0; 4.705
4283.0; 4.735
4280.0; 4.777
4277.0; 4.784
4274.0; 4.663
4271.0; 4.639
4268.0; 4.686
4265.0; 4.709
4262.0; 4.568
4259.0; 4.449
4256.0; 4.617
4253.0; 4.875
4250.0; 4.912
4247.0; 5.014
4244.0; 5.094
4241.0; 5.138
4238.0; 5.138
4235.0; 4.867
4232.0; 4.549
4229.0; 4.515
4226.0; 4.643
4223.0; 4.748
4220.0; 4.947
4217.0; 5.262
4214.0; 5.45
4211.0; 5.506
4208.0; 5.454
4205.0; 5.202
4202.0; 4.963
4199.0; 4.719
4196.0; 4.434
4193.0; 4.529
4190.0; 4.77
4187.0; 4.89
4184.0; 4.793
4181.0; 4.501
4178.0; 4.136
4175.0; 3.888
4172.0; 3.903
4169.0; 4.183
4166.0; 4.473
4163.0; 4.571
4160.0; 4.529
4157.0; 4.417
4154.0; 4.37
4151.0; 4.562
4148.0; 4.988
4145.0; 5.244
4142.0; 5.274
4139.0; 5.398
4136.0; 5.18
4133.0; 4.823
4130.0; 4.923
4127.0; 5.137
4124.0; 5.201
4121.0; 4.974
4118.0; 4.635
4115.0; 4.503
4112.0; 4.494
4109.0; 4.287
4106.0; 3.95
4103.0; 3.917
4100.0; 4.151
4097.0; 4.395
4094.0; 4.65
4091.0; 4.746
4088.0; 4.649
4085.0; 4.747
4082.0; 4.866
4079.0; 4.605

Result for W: 0.05 mag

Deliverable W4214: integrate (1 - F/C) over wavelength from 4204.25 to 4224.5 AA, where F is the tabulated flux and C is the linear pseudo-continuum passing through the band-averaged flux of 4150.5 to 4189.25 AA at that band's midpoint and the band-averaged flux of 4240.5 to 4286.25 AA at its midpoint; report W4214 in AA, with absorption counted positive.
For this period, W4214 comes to -2.87 AA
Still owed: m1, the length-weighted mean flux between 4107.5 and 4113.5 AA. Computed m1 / 4.39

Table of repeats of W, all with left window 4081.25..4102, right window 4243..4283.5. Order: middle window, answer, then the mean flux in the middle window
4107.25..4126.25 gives -0.02 mag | 4.69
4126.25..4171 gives -0.04 mag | 4.79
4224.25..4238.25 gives 0.00 mag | 4.71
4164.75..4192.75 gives 0.06 mag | 4.4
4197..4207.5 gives -0.07 mag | 4.98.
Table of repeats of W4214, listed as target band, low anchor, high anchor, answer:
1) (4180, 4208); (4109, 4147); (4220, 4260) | 0.5 AA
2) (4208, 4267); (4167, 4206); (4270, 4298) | -3.5 AA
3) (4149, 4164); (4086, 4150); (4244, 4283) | 0.7 AA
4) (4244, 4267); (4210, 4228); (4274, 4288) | 0.5 AA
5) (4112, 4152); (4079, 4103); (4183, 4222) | -2.2 AA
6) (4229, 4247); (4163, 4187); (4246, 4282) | -1.2 AA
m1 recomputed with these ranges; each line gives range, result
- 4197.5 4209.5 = 5.08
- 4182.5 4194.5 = 4.75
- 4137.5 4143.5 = 5.34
